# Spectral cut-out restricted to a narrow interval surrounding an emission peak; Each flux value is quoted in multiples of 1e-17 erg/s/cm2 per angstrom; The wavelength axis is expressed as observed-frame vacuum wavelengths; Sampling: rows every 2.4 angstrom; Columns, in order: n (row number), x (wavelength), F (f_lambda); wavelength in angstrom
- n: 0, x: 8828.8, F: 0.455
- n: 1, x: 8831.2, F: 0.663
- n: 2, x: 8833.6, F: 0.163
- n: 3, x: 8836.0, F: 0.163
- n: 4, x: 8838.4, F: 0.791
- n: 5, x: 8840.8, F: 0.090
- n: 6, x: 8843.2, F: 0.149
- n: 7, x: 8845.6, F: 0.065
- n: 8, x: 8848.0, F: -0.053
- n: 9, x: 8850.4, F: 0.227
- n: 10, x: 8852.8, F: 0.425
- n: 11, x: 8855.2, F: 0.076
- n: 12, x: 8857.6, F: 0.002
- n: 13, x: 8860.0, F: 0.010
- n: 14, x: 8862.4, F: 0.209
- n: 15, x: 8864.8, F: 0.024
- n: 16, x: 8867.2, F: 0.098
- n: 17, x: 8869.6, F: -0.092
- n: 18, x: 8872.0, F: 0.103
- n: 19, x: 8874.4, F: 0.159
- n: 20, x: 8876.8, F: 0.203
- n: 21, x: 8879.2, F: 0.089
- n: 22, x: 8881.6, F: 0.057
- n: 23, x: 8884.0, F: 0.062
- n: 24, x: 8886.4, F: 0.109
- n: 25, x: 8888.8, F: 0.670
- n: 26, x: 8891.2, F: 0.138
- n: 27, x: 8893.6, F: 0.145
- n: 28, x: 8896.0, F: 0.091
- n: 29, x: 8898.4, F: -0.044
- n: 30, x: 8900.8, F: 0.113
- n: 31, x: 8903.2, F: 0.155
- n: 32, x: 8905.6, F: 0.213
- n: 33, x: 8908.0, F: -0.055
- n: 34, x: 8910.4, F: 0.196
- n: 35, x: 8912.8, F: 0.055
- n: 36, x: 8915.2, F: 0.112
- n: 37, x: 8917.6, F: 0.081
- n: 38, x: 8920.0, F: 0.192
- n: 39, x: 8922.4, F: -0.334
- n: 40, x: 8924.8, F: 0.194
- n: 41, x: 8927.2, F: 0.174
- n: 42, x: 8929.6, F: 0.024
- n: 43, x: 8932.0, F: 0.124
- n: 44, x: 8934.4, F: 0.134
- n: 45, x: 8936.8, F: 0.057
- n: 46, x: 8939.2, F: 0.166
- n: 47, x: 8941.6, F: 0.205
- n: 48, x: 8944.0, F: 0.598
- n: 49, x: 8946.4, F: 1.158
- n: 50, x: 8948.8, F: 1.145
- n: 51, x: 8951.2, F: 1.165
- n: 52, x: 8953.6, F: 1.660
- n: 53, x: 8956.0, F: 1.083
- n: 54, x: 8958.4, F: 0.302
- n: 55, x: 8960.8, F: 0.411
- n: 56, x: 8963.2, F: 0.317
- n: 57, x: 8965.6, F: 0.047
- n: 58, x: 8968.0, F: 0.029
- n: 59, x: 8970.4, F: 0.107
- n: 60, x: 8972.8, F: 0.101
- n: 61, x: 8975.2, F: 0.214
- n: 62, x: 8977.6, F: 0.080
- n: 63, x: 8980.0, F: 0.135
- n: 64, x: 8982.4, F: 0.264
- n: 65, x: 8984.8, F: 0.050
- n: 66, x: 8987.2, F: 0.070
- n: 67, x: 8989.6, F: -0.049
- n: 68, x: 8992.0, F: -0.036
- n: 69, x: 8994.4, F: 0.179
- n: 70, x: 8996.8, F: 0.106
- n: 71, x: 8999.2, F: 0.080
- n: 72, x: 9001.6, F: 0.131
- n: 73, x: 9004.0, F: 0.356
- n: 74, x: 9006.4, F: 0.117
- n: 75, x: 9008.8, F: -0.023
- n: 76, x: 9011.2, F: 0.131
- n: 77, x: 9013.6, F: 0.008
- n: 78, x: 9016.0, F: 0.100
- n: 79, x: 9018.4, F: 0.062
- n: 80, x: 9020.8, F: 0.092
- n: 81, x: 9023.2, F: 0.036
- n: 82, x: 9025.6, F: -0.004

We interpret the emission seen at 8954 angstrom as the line [O II]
